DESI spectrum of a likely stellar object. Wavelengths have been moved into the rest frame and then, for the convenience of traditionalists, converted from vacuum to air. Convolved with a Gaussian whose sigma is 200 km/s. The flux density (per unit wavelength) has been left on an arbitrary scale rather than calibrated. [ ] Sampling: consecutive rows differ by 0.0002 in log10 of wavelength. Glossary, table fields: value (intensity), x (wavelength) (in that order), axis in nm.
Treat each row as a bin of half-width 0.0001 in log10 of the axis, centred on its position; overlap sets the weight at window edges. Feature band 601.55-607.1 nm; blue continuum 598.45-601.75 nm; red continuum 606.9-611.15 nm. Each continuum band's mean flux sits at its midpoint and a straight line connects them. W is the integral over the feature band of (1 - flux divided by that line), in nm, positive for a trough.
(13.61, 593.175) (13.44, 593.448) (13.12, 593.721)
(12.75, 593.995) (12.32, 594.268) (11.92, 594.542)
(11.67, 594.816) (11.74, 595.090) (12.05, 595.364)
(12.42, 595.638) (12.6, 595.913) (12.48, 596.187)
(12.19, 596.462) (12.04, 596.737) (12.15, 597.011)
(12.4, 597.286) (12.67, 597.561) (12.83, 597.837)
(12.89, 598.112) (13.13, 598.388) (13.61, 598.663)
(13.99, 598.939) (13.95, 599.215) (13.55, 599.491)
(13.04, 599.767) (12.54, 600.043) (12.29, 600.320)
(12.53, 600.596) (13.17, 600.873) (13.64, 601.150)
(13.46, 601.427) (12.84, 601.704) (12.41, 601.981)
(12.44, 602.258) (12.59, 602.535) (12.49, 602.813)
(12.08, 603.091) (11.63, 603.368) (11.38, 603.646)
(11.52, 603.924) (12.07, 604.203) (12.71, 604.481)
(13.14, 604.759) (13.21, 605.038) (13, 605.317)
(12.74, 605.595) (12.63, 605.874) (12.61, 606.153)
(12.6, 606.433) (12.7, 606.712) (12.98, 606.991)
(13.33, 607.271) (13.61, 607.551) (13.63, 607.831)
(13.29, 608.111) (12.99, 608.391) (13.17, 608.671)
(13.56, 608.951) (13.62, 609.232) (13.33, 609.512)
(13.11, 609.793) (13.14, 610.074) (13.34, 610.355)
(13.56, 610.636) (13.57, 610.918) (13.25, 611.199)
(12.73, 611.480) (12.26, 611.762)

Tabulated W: 0.33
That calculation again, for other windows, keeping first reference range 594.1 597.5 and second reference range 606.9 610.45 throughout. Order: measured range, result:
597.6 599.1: -0.10 nm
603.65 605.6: 0.06 nm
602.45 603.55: 0.06 nm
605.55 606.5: 0.03 nm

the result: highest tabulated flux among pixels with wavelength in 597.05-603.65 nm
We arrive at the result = 13.99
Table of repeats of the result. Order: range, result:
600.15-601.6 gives 13.64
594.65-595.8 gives 12.42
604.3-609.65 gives 13.63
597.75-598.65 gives 13.13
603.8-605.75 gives 13.21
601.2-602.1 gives 13.46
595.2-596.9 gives 12.6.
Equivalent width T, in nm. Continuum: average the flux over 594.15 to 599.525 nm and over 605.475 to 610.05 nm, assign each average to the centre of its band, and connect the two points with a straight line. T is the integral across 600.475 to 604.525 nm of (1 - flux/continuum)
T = 0.13 nm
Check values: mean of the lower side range 12.6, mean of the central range 12.5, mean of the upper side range 13.1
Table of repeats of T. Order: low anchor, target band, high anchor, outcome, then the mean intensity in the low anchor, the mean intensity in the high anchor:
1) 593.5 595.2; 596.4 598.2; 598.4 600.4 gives 0.06 nm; 12.3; 13.3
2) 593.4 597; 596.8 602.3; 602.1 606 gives -0.27 nm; 12.3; 12.4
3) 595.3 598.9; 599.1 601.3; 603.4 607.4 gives -0.08 nm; 12.6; 12.6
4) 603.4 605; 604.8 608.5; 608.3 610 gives -0.08 nm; 12.2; 13.3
